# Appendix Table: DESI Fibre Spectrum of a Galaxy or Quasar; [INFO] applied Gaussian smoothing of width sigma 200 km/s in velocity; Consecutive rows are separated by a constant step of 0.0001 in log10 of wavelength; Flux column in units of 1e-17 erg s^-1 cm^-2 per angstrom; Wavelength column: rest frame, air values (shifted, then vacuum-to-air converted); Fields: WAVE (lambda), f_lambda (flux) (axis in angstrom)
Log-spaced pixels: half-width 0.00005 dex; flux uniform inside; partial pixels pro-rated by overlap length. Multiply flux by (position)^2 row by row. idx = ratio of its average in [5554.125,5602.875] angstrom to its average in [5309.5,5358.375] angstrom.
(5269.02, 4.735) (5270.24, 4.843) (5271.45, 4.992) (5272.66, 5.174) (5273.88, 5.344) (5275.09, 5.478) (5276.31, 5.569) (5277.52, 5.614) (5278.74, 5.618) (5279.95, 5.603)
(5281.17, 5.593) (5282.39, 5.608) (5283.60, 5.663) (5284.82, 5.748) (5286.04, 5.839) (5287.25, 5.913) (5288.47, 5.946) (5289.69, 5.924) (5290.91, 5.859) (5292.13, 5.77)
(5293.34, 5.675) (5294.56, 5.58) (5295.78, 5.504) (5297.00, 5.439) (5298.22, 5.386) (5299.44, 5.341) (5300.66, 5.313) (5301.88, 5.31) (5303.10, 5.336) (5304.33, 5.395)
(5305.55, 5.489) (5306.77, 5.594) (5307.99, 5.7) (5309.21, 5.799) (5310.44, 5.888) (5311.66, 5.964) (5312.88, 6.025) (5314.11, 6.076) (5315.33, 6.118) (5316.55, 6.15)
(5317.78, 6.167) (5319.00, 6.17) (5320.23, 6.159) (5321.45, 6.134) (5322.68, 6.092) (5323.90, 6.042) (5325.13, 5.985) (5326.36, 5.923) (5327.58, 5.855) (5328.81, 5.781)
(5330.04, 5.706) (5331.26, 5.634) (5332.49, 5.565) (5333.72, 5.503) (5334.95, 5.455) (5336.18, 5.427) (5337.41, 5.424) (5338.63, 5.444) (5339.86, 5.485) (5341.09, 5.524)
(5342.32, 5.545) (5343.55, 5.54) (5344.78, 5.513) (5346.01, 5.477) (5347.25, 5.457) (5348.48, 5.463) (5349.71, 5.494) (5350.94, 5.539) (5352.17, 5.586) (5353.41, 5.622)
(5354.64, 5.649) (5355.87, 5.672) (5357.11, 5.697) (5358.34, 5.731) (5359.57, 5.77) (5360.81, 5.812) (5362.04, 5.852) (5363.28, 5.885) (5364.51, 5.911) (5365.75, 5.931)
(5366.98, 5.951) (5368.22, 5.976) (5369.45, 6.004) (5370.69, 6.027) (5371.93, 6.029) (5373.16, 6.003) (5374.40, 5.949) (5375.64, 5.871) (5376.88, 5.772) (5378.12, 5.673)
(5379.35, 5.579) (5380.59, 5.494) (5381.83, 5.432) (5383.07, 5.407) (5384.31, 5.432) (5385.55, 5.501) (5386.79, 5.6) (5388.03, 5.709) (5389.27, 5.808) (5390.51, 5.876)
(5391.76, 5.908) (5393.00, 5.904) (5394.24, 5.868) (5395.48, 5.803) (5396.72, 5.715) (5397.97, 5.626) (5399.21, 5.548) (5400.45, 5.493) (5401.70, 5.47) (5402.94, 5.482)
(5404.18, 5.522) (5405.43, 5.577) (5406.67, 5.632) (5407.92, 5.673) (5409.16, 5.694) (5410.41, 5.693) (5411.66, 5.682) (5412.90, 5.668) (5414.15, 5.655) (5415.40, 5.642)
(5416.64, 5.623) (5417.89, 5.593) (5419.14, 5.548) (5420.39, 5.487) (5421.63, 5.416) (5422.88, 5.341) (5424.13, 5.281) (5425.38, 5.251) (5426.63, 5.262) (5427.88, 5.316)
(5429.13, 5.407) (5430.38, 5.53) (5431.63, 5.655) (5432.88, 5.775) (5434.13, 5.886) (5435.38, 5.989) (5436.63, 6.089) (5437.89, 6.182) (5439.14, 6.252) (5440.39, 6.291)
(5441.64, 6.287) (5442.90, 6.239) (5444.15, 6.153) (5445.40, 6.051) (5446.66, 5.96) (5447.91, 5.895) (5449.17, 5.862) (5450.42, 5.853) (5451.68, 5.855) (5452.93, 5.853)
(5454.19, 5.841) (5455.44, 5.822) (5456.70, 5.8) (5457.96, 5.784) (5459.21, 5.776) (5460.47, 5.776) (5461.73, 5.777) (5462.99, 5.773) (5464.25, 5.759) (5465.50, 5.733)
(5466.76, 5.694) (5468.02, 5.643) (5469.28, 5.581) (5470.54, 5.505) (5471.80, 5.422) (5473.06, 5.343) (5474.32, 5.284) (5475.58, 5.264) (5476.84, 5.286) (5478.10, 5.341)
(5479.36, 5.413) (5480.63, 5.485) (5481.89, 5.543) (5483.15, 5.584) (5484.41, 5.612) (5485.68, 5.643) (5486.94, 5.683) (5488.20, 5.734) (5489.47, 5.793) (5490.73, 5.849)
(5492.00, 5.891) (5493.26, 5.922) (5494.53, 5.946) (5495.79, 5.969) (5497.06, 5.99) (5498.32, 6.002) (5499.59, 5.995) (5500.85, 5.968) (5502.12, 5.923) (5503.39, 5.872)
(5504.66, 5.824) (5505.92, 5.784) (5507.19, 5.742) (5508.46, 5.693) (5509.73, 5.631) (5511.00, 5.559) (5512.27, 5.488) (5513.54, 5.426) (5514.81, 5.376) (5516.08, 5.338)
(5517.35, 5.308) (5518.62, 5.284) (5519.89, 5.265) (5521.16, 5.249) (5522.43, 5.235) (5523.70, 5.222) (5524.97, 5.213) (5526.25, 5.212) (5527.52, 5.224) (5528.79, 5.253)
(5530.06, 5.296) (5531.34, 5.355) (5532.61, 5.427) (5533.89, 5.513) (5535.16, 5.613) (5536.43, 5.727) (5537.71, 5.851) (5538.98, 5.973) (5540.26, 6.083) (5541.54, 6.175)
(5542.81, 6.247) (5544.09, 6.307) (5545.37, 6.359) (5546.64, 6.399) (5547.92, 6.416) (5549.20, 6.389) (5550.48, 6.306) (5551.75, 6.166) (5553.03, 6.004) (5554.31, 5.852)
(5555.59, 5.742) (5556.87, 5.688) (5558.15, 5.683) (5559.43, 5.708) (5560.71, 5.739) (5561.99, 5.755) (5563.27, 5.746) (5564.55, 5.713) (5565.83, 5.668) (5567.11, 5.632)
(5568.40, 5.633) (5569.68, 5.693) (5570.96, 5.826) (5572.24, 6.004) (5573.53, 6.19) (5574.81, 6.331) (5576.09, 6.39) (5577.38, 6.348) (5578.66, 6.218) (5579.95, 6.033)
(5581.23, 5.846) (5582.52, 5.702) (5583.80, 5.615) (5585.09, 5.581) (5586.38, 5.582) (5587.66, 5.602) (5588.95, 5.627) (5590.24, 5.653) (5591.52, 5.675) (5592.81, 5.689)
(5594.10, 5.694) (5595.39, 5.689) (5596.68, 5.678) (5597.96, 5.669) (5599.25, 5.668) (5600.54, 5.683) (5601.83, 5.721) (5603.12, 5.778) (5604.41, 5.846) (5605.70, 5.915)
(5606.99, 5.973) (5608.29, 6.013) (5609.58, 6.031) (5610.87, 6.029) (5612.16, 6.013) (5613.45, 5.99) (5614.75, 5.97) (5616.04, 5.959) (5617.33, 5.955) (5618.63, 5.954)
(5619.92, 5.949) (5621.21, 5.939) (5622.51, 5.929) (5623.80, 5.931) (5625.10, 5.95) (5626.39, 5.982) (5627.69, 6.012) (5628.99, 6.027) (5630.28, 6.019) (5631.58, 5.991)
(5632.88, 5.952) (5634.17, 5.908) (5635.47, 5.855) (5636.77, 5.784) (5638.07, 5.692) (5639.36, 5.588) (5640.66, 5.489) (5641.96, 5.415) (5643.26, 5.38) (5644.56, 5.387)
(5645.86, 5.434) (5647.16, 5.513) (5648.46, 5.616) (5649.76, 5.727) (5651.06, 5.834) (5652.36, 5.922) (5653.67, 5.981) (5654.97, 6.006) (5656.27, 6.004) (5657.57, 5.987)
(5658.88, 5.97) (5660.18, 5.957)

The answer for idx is 1.10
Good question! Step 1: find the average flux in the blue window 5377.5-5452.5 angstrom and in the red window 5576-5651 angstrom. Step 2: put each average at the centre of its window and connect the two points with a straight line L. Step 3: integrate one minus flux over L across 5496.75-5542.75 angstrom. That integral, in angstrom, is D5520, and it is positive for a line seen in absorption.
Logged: 1.3 angstrom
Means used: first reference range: 5.7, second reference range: 5.81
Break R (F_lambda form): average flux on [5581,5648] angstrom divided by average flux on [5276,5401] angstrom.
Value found 1.0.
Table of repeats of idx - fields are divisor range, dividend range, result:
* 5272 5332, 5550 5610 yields 1.13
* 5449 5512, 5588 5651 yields 1.07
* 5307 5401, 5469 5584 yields 1.06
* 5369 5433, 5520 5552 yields 1.07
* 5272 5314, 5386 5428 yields 1.04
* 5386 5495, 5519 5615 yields 1.07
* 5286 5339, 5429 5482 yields 1.06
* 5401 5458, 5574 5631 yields 1.09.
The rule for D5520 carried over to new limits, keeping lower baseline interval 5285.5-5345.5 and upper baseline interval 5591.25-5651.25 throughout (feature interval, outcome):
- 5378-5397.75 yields 0.3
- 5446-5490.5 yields 0.8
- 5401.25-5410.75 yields 0.3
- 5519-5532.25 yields 1.2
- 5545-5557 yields -0.7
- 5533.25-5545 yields -0.3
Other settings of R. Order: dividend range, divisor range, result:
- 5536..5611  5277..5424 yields 1.04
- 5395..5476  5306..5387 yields 0.99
